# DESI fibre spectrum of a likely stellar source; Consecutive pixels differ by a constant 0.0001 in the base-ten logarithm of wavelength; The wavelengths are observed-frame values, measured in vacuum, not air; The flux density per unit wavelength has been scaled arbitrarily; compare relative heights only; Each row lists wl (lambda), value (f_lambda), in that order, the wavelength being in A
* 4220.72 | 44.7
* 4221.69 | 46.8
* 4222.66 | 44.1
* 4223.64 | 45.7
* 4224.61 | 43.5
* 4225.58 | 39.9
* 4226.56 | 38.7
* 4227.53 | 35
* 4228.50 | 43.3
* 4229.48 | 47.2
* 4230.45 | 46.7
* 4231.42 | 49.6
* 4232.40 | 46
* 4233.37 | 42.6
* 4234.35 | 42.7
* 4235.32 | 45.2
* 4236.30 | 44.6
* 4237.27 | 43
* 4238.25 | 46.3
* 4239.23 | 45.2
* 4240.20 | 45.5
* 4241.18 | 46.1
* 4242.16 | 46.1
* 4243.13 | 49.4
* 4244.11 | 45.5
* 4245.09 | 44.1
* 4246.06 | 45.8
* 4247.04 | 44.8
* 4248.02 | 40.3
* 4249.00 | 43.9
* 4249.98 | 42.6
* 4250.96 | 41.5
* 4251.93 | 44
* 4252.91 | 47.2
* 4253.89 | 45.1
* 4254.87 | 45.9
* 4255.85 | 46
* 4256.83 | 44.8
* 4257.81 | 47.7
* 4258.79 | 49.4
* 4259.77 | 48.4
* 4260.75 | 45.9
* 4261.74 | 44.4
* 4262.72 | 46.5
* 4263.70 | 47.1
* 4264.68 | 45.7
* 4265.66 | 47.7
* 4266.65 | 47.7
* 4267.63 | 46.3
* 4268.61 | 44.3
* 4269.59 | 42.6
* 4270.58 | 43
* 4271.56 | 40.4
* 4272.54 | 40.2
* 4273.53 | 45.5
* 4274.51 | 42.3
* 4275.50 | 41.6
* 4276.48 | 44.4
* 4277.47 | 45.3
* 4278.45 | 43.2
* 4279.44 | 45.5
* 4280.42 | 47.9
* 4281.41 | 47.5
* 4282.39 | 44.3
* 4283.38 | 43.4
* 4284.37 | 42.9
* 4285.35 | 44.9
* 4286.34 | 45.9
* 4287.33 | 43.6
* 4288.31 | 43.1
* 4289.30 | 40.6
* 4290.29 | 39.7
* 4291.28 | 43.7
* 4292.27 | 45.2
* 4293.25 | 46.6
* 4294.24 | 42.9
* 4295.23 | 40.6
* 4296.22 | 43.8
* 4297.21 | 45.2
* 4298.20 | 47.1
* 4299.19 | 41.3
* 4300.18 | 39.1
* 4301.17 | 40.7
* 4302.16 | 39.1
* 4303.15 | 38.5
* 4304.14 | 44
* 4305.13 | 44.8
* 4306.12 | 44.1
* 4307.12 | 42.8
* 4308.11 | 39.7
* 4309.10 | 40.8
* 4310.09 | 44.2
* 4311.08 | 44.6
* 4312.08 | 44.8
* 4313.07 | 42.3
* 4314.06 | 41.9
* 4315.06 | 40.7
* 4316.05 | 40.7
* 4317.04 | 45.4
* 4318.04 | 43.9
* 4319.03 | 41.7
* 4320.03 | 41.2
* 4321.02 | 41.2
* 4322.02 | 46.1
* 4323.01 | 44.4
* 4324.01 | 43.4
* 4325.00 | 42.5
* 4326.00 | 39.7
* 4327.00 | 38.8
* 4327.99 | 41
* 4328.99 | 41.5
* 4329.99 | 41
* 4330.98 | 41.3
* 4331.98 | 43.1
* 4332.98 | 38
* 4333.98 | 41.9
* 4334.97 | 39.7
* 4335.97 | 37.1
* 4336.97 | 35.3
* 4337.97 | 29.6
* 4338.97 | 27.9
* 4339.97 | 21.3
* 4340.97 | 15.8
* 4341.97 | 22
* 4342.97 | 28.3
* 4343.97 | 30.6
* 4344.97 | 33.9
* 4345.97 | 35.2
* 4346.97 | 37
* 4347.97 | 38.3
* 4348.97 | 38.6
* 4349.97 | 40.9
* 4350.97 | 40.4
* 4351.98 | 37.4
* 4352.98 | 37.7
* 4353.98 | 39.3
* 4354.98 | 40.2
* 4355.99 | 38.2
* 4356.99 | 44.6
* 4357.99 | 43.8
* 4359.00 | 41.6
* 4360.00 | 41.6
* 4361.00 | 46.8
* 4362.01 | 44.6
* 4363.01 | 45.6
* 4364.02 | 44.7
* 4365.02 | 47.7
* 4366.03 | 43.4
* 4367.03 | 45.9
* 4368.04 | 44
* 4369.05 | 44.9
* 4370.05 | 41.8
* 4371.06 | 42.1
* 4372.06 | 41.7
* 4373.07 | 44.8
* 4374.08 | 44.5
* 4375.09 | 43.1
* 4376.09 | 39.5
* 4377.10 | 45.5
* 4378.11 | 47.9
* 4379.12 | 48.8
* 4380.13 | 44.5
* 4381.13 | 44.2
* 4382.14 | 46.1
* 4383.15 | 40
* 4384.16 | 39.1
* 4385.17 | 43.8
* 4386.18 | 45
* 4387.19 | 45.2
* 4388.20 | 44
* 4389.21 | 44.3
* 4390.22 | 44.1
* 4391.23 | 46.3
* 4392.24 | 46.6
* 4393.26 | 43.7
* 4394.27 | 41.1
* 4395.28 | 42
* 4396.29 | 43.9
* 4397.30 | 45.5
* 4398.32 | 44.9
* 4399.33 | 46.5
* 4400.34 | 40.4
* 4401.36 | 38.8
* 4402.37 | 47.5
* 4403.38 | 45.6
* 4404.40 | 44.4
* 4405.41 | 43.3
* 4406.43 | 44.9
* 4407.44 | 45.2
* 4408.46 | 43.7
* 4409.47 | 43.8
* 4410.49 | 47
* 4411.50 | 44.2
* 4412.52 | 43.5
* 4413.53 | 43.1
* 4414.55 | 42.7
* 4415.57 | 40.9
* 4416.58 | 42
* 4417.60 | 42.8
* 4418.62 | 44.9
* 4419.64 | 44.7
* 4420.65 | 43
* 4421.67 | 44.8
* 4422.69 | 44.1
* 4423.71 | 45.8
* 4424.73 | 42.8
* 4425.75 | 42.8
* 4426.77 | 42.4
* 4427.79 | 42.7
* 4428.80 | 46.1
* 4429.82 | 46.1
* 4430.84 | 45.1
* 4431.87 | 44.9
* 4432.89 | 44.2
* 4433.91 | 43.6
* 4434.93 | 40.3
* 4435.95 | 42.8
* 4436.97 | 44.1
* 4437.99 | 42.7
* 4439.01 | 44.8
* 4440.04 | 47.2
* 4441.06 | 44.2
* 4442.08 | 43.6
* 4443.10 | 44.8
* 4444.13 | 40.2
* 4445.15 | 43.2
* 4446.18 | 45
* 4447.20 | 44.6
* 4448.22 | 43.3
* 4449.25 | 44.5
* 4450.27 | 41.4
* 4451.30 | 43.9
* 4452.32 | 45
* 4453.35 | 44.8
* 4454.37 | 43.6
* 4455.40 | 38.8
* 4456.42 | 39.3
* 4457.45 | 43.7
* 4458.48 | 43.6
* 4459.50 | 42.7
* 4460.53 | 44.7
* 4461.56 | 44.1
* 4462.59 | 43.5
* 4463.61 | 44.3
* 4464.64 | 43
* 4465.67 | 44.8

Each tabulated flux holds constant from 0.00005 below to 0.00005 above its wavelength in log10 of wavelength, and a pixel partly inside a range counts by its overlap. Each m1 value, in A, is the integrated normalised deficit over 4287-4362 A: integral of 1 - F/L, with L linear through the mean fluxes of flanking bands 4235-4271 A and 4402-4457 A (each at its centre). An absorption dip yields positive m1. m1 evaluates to 8.0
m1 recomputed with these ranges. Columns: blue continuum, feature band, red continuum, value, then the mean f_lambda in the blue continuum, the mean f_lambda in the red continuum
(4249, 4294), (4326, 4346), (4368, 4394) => 4.5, 44.7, 44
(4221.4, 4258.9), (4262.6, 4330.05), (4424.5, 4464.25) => 1.7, 44.6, 43.6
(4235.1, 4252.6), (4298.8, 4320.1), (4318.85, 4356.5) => -1.5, 44.7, 37.1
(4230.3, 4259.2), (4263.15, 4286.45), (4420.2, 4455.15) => 0.2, 45.2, 43.8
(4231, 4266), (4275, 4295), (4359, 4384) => 0.4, 45.4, 44.2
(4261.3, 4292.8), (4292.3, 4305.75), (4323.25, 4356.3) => -0.4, 44.3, 36.3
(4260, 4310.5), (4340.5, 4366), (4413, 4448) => 3.1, 43.7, 43.7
